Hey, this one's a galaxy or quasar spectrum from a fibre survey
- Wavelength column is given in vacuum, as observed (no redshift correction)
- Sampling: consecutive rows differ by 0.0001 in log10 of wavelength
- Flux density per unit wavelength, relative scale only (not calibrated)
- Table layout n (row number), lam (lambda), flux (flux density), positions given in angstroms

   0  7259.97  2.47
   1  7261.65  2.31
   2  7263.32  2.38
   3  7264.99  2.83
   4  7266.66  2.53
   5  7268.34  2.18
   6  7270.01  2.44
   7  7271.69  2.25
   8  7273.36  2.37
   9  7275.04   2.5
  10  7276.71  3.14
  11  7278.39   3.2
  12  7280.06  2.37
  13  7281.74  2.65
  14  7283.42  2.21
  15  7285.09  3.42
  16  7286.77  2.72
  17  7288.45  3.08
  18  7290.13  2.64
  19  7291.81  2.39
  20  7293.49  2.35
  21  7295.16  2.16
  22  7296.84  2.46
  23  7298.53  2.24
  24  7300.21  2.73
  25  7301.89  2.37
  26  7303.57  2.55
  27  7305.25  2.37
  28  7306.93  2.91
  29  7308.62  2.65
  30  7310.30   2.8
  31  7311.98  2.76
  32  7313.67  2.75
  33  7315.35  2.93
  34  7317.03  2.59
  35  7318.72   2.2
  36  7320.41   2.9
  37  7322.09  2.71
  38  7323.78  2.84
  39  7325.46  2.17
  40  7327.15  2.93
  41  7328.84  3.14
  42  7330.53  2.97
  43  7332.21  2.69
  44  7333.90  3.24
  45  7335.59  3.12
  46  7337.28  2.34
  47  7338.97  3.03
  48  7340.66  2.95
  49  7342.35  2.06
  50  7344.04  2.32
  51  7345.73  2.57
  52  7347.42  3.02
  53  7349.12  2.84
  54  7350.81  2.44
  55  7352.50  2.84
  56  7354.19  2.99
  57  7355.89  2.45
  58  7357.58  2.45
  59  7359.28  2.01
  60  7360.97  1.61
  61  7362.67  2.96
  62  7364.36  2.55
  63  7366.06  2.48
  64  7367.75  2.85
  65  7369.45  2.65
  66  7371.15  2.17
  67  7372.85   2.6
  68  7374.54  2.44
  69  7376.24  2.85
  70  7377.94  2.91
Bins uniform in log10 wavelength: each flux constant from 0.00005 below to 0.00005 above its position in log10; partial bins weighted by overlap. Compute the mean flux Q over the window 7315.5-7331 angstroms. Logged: 2.72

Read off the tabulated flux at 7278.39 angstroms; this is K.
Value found 3.2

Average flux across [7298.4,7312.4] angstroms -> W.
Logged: 2.61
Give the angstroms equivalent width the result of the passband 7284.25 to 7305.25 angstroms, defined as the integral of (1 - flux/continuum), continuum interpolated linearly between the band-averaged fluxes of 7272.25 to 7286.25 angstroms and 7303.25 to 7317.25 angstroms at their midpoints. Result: 1.0 angstroms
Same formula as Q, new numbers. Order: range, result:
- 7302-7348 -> 2.72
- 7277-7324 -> 2.64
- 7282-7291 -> 2.8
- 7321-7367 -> 2.66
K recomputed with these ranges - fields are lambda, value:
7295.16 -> 2.16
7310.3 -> 2.8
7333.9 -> 3.24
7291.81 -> 2.39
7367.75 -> 2.85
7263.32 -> 2.38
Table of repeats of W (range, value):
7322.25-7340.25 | 2.84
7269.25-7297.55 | 2.61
